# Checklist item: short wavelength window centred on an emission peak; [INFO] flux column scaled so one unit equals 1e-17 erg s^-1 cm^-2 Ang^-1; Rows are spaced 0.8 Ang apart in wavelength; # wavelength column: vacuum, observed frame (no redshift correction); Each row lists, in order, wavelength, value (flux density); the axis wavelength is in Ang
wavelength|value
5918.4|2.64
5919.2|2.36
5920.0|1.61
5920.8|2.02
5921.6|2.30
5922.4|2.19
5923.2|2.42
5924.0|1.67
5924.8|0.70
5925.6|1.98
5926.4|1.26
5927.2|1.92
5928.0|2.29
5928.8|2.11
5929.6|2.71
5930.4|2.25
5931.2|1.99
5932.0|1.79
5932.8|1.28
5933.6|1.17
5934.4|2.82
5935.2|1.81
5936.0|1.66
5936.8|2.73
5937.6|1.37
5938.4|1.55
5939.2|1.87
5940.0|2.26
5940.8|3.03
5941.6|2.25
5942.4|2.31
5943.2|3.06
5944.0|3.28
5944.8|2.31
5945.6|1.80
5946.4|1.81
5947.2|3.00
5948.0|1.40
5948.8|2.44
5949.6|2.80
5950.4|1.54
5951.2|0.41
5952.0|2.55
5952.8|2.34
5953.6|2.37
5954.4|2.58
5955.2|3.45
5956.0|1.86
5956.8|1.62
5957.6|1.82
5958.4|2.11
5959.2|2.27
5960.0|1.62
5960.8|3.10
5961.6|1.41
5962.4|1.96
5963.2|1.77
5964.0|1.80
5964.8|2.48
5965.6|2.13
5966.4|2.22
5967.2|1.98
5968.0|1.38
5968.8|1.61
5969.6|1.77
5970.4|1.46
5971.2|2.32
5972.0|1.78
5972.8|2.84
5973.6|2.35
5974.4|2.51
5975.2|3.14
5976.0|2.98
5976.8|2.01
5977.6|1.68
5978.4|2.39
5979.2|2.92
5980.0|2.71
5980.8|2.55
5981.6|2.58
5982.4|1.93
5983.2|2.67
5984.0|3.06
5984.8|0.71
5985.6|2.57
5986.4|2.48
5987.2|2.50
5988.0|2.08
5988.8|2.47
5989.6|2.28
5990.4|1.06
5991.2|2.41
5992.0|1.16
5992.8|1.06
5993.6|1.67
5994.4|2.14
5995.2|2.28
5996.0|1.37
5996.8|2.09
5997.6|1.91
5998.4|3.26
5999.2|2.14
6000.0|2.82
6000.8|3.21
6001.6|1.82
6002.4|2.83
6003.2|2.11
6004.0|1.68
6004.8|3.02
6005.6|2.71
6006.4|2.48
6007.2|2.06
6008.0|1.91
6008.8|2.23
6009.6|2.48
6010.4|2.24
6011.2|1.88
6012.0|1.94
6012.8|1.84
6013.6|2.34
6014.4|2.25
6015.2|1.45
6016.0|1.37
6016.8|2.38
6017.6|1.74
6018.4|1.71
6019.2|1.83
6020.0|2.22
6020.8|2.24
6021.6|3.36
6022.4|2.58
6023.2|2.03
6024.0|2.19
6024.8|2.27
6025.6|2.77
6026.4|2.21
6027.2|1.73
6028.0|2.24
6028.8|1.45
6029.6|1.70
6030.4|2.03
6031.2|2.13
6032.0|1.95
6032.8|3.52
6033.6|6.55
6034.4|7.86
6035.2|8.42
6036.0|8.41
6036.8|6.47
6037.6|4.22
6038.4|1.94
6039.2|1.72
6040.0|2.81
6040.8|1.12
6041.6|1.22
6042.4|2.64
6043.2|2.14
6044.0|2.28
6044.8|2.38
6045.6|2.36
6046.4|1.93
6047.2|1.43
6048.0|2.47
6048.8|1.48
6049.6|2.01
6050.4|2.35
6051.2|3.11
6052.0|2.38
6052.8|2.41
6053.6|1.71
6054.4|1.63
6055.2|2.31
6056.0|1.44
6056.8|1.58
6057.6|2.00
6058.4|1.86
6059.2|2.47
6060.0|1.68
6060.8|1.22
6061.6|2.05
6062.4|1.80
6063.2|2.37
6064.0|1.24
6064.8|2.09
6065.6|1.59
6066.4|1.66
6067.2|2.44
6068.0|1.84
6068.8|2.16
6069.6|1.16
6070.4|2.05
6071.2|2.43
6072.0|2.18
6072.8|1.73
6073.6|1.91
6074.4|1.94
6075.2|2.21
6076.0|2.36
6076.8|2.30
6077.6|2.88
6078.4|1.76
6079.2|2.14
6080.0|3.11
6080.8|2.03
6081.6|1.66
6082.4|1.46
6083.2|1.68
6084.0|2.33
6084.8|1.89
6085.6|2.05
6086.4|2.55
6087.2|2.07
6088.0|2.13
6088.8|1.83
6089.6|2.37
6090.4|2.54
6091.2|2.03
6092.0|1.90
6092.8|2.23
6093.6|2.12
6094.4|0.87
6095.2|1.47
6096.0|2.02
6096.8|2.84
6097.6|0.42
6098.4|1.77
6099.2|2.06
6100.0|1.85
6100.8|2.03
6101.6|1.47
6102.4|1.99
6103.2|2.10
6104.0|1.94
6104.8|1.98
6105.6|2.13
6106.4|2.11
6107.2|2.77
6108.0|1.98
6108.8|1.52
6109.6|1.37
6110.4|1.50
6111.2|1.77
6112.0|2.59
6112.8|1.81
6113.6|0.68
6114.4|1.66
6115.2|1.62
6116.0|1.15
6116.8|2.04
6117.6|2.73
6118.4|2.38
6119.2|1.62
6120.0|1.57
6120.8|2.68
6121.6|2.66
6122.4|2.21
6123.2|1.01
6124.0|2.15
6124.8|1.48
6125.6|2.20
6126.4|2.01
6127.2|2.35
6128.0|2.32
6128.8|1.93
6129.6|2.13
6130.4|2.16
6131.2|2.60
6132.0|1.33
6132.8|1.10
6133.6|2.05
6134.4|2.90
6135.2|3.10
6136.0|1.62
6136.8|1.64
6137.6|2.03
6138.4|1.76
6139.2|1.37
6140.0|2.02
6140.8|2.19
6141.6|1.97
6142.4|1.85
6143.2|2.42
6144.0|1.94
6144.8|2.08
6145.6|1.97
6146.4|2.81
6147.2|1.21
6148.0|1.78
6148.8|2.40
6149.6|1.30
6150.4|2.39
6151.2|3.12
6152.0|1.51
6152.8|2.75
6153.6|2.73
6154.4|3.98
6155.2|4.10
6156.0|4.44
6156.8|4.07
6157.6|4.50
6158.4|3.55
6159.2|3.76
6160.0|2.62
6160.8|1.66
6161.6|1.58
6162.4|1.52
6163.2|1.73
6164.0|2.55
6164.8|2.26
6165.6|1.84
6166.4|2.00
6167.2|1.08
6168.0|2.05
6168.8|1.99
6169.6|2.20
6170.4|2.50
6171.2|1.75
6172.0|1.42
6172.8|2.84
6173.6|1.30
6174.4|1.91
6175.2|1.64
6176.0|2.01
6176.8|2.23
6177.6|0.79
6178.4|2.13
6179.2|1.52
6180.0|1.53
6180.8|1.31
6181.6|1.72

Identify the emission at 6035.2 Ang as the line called Hbeta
